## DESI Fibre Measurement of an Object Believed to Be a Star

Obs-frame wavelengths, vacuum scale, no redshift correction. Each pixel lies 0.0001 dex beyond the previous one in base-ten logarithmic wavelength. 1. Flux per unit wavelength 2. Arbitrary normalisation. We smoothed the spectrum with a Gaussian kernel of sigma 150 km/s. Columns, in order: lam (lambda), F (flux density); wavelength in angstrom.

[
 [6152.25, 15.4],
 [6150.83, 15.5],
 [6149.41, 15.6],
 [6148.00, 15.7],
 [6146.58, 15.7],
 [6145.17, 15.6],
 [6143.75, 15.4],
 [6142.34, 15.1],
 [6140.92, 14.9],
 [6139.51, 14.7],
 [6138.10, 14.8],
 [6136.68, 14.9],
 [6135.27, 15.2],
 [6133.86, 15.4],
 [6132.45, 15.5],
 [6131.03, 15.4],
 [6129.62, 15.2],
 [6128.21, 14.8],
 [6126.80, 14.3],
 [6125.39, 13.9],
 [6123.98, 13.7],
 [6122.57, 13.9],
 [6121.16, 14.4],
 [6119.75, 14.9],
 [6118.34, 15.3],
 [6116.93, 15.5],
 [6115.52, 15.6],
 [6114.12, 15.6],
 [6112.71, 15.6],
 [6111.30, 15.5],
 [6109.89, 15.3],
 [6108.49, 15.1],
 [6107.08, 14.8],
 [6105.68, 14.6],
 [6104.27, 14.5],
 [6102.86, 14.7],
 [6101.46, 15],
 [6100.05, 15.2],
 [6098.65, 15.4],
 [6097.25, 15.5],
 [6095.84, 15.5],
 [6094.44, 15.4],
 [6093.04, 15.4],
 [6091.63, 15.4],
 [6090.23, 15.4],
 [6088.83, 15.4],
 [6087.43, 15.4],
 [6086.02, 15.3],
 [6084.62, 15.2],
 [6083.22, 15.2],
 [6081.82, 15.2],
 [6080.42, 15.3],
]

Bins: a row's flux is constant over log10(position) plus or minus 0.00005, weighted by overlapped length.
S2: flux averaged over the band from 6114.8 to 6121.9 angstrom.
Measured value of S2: 15.1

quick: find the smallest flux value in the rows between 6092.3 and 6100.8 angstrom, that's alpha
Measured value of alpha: 15.2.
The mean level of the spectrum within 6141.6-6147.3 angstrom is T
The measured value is 15.4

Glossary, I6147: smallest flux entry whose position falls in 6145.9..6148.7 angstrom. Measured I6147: 15.7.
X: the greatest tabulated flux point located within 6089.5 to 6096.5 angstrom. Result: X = 15.5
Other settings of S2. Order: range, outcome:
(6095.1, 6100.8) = 15.4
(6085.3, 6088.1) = 15.3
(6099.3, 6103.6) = 15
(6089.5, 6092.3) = 15.4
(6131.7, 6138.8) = 15.1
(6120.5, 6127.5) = 14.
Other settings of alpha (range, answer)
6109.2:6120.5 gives 14.9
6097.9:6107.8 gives 14.5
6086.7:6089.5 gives 15.4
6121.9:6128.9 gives 13.7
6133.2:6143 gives 14.7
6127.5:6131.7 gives 14.8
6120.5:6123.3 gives 13.9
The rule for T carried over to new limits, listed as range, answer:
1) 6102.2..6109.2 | 14.7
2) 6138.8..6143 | 14.9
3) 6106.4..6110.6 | 15.1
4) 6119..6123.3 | 14.4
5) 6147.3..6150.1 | 15.7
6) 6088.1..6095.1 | 15.4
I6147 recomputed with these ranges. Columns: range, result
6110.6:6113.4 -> 15.5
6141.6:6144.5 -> 15.1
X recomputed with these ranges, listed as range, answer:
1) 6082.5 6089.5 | 15.4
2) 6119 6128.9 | 14.9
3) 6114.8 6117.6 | 15.6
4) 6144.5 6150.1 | 15.7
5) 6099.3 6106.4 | 15.2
